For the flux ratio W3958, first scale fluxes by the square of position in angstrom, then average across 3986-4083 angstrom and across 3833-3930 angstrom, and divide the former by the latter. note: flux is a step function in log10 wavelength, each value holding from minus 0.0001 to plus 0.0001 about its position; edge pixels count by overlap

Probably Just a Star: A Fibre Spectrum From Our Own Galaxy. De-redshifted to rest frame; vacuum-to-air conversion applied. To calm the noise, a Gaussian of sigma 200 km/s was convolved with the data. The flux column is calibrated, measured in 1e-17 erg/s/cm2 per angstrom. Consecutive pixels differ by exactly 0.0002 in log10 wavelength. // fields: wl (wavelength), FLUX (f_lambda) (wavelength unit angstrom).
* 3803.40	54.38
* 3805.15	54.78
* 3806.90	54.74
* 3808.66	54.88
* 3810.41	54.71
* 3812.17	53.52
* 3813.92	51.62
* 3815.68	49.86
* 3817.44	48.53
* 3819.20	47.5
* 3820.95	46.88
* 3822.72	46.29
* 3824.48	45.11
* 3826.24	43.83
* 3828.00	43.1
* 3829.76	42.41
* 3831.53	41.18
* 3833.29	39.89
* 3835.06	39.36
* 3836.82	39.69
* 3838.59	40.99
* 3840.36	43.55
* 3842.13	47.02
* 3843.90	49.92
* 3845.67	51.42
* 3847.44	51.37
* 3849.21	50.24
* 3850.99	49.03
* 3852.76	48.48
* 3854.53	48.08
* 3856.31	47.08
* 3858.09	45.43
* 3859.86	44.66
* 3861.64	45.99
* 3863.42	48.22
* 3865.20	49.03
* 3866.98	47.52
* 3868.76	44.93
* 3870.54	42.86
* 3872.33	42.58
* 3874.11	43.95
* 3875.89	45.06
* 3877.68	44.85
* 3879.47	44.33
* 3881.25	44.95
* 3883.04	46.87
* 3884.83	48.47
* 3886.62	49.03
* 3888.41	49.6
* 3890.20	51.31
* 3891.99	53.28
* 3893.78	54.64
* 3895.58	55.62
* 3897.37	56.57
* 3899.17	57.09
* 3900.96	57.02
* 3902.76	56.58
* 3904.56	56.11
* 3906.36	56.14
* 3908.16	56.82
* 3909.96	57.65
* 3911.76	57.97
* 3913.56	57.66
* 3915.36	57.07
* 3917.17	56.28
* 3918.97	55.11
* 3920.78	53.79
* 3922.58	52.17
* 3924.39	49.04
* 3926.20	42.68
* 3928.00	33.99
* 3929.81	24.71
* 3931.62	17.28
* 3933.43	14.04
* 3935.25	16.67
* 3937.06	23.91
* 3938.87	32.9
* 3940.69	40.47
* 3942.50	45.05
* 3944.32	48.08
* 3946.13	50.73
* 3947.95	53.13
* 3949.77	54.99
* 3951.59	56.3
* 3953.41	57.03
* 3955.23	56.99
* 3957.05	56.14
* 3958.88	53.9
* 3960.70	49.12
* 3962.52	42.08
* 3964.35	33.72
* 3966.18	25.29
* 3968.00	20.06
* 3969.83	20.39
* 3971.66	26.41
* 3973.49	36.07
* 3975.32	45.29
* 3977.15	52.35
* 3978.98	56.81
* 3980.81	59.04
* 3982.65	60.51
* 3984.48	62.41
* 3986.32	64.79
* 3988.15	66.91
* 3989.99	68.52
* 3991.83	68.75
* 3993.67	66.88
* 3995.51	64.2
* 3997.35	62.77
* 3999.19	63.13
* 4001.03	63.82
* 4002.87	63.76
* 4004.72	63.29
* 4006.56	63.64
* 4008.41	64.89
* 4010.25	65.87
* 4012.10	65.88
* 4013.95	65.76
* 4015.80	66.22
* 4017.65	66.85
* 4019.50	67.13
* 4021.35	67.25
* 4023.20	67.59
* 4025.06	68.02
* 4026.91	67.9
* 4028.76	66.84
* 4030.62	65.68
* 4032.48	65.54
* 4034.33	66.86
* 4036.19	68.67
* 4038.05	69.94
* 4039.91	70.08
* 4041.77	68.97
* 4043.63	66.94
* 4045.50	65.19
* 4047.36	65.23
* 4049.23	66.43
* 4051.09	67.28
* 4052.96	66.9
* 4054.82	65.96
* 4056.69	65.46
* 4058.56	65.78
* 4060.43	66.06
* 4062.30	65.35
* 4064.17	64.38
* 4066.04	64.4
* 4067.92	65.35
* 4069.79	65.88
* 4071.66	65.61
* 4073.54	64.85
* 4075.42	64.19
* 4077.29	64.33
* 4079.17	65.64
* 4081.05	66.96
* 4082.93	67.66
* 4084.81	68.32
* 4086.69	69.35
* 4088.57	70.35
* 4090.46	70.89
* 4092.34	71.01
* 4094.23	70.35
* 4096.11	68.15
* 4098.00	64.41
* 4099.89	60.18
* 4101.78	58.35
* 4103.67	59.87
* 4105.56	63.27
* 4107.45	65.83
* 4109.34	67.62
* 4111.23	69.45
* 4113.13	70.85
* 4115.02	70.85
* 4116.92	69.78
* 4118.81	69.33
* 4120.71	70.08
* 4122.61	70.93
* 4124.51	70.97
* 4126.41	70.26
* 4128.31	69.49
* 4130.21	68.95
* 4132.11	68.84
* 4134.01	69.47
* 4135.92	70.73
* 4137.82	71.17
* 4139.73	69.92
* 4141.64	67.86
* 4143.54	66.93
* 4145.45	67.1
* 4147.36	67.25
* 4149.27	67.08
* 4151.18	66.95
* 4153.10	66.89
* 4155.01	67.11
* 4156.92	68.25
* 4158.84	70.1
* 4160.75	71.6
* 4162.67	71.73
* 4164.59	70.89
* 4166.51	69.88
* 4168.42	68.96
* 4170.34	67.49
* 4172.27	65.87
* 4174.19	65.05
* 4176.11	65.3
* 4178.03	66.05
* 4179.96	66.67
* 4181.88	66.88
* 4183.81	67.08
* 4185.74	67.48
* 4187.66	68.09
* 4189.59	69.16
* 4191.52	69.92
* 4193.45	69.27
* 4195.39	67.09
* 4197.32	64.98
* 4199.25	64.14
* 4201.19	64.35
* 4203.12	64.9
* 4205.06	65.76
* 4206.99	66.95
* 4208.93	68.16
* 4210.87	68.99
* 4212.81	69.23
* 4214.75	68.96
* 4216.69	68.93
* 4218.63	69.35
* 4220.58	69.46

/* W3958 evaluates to 1.45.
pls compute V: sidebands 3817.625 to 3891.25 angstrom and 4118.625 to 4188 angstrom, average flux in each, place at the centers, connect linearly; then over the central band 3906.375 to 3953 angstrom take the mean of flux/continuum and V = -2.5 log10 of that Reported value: 0.154 mag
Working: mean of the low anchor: 46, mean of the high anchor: 68.5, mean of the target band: 44.7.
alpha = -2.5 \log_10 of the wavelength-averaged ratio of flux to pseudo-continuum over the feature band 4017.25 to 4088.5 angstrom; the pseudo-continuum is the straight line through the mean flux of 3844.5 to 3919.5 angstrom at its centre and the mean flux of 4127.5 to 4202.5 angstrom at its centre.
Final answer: -0.09 mag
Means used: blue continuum 50.6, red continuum 68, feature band 66.6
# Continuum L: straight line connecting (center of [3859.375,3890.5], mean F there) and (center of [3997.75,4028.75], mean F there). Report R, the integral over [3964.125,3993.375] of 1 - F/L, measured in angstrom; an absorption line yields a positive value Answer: 6.0 angstrom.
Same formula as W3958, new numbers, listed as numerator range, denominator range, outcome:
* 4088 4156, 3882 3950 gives 1.60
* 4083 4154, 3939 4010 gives 1.38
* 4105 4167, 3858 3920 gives 1.53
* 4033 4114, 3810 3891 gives 1.60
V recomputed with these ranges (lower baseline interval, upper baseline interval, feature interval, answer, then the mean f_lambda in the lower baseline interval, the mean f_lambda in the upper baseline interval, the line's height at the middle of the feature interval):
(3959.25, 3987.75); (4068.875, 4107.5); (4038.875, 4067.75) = -0.120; 44.3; 66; 59.4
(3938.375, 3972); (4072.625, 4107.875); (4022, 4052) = -0.178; 43.7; 66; 57.2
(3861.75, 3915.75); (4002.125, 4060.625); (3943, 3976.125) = 0.318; 51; 66.5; 58.7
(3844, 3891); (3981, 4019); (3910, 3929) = 0.047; 47.2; 64.8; 54.1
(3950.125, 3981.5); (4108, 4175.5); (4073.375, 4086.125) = -0.103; 44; 69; 60.2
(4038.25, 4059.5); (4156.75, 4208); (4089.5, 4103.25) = 0.019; 66.8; 67.5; 67.1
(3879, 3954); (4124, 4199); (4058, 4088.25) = -0.088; 47.7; 68.3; 60.8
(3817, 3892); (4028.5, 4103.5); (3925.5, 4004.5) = 0.206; 46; 66.4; 56.7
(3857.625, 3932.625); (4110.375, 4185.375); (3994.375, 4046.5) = -0.130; 48.9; 68.7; 58.7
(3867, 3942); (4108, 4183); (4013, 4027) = -0.174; 46.4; 68.7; 57.1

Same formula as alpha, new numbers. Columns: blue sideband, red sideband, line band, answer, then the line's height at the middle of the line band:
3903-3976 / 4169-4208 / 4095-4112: -0.09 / 58.8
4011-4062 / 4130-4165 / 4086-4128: 0.00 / 68.1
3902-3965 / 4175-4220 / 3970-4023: -0.17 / 51.5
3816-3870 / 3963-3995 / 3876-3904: -0.09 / 47.1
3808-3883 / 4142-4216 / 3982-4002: -0.17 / 55.7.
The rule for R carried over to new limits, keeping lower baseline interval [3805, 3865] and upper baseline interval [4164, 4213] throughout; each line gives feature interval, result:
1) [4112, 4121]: -1.0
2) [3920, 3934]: 4.3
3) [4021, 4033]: -1.8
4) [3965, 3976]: 5.3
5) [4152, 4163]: -0.6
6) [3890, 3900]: -0.9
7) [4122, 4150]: -2.1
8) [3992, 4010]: -2.4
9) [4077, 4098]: -2.4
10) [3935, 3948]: 3.5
